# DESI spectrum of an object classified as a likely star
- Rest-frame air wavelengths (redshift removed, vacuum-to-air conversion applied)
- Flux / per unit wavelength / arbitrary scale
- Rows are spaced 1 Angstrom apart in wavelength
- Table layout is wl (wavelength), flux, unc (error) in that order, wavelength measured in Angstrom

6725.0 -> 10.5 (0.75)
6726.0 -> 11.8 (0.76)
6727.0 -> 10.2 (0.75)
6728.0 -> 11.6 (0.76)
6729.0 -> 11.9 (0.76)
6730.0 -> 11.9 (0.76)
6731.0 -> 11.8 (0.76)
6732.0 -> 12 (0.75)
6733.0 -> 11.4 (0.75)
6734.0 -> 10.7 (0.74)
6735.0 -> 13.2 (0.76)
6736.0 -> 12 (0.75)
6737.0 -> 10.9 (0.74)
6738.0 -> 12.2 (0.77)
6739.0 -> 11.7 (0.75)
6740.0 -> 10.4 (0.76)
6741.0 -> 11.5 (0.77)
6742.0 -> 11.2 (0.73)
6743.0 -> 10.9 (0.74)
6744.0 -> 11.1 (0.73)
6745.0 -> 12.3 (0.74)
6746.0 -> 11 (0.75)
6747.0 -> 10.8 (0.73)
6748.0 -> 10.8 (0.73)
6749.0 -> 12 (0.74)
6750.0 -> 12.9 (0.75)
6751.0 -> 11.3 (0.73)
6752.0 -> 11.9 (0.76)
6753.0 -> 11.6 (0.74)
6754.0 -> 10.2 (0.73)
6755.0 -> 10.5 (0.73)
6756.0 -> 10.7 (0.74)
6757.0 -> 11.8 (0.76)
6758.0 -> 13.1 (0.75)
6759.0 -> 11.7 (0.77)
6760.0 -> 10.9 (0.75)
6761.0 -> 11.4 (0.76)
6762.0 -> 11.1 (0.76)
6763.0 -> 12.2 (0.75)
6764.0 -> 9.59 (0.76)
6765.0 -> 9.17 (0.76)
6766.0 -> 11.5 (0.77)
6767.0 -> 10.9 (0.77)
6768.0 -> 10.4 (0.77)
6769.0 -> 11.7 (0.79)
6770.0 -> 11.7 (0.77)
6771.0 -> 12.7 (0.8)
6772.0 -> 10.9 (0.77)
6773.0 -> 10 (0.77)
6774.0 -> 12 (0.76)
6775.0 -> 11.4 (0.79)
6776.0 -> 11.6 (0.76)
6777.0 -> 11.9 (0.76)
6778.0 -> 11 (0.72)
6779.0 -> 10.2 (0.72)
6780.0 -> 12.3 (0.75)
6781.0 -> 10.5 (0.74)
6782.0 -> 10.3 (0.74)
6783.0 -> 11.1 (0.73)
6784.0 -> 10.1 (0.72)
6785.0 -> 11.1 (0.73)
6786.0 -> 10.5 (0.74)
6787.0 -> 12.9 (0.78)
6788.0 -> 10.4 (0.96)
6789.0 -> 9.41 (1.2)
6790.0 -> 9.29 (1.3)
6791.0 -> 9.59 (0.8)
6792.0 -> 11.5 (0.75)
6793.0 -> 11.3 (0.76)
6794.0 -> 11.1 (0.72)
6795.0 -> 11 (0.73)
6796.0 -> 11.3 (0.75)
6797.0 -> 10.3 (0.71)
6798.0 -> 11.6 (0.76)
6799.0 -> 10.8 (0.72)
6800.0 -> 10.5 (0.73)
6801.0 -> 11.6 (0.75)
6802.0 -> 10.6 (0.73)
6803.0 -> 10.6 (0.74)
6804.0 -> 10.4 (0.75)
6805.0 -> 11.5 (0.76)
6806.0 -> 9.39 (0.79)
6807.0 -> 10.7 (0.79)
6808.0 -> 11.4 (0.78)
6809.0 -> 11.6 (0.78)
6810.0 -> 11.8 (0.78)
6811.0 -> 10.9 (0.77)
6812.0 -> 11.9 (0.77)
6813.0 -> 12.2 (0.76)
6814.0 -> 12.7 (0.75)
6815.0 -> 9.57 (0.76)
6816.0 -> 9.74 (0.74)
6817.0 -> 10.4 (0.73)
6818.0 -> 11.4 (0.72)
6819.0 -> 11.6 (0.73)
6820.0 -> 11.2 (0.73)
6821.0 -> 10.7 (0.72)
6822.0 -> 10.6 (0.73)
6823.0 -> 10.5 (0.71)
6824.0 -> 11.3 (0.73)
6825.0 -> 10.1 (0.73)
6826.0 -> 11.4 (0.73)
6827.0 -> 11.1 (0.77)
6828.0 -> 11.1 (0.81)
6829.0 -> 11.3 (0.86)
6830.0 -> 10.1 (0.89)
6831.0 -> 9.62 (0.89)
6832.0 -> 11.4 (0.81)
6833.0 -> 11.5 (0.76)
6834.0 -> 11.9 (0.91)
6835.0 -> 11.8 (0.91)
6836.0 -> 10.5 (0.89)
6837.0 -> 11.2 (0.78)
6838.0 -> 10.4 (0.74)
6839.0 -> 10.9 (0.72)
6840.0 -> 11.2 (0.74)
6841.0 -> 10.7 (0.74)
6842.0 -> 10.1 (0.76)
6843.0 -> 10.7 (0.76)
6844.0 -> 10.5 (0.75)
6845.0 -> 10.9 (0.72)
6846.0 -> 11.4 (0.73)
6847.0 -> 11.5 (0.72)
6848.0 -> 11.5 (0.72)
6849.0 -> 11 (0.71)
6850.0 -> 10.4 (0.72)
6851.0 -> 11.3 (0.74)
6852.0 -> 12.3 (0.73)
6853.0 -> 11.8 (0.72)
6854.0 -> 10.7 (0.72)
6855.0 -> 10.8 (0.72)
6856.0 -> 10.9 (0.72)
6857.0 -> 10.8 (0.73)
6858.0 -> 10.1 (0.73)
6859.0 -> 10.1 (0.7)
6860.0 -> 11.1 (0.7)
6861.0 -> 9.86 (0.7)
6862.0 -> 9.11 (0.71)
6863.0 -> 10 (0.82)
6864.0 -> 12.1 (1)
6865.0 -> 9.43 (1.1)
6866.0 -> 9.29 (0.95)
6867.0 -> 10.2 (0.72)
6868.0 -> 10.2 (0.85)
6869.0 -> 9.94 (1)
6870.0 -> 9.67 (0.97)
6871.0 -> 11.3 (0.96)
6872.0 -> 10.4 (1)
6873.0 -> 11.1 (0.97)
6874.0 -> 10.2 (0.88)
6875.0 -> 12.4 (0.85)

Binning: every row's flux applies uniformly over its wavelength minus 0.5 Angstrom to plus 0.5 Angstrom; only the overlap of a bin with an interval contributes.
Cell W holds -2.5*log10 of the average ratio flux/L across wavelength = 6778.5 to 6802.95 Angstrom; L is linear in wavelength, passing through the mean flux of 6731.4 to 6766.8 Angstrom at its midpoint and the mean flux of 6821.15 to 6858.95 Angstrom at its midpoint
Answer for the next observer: 0.04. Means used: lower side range 11.4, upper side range 10.9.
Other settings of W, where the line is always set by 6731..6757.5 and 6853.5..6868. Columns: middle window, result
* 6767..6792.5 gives 0.011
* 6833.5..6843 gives -0.042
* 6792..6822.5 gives -0.019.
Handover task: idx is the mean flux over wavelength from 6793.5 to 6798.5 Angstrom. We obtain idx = 11.1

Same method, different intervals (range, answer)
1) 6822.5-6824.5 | 10.9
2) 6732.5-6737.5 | 11.6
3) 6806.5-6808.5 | 11.1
